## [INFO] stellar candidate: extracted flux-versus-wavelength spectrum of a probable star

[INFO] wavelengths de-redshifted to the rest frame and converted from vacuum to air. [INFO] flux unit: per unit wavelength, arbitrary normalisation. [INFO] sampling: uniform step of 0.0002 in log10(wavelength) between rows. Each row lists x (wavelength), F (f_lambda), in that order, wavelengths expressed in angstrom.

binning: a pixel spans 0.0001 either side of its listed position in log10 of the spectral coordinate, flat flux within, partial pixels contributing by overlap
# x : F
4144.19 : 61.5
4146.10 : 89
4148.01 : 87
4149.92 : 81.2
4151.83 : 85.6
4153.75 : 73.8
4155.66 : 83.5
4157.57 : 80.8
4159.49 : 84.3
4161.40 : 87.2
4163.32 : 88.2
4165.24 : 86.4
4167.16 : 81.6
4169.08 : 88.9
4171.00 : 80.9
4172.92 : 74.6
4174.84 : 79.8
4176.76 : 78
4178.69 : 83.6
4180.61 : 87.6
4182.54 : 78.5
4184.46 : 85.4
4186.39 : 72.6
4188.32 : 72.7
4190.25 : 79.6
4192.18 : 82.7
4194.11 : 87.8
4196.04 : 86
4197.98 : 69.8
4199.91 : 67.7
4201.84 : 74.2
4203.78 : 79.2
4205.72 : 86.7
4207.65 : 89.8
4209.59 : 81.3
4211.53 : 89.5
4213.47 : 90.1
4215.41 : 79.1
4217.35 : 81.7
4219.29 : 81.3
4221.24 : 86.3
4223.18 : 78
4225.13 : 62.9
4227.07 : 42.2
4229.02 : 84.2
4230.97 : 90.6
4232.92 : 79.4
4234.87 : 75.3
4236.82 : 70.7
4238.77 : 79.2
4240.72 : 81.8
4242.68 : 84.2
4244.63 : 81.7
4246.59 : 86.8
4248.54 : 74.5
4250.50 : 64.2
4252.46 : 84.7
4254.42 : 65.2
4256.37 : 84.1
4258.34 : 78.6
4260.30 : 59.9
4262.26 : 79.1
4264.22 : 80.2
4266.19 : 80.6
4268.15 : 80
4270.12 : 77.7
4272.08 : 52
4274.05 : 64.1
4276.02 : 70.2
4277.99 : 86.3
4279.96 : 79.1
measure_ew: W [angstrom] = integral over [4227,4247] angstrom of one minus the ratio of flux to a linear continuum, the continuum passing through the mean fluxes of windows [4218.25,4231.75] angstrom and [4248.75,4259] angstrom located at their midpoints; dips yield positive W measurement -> -1.1 angstrom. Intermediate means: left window 74.9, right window 75.2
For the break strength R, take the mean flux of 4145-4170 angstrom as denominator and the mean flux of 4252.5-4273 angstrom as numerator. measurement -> 0.9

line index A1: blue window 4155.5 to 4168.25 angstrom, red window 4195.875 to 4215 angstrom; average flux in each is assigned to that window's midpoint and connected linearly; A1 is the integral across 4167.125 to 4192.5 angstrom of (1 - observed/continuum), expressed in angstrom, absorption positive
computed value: 0.9 angstrom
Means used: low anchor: 84.7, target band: 80.4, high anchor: 81.2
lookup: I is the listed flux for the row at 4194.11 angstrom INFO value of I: 87.8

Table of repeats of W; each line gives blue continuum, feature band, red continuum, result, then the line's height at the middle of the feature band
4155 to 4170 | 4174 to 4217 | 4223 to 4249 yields 0.11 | 81.3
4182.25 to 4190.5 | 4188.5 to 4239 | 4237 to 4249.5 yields 0.07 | 79.1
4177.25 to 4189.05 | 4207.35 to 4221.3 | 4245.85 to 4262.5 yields -1.21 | 77.8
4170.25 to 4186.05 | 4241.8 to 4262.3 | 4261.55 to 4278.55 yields -0.29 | 75.4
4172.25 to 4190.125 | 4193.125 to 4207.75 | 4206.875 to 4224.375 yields 0.40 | 81.8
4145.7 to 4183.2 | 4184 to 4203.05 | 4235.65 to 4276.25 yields 0.68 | 80.5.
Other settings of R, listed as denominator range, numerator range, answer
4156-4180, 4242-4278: 0.91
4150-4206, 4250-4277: 0.90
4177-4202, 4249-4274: 0.93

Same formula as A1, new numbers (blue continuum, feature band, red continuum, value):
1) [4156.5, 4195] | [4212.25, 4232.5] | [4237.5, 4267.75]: 0.4 angstrom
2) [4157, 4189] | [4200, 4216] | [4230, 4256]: -0.6 angstrom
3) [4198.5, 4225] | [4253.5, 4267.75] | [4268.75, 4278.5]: -0.7 angstrom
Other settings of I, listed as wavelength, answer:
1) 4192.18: 82.7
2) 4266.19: 80.6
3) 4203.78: 79.2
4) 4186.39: 72.6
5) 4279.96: 79.1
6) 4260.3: 59.9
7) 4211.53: 89.5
